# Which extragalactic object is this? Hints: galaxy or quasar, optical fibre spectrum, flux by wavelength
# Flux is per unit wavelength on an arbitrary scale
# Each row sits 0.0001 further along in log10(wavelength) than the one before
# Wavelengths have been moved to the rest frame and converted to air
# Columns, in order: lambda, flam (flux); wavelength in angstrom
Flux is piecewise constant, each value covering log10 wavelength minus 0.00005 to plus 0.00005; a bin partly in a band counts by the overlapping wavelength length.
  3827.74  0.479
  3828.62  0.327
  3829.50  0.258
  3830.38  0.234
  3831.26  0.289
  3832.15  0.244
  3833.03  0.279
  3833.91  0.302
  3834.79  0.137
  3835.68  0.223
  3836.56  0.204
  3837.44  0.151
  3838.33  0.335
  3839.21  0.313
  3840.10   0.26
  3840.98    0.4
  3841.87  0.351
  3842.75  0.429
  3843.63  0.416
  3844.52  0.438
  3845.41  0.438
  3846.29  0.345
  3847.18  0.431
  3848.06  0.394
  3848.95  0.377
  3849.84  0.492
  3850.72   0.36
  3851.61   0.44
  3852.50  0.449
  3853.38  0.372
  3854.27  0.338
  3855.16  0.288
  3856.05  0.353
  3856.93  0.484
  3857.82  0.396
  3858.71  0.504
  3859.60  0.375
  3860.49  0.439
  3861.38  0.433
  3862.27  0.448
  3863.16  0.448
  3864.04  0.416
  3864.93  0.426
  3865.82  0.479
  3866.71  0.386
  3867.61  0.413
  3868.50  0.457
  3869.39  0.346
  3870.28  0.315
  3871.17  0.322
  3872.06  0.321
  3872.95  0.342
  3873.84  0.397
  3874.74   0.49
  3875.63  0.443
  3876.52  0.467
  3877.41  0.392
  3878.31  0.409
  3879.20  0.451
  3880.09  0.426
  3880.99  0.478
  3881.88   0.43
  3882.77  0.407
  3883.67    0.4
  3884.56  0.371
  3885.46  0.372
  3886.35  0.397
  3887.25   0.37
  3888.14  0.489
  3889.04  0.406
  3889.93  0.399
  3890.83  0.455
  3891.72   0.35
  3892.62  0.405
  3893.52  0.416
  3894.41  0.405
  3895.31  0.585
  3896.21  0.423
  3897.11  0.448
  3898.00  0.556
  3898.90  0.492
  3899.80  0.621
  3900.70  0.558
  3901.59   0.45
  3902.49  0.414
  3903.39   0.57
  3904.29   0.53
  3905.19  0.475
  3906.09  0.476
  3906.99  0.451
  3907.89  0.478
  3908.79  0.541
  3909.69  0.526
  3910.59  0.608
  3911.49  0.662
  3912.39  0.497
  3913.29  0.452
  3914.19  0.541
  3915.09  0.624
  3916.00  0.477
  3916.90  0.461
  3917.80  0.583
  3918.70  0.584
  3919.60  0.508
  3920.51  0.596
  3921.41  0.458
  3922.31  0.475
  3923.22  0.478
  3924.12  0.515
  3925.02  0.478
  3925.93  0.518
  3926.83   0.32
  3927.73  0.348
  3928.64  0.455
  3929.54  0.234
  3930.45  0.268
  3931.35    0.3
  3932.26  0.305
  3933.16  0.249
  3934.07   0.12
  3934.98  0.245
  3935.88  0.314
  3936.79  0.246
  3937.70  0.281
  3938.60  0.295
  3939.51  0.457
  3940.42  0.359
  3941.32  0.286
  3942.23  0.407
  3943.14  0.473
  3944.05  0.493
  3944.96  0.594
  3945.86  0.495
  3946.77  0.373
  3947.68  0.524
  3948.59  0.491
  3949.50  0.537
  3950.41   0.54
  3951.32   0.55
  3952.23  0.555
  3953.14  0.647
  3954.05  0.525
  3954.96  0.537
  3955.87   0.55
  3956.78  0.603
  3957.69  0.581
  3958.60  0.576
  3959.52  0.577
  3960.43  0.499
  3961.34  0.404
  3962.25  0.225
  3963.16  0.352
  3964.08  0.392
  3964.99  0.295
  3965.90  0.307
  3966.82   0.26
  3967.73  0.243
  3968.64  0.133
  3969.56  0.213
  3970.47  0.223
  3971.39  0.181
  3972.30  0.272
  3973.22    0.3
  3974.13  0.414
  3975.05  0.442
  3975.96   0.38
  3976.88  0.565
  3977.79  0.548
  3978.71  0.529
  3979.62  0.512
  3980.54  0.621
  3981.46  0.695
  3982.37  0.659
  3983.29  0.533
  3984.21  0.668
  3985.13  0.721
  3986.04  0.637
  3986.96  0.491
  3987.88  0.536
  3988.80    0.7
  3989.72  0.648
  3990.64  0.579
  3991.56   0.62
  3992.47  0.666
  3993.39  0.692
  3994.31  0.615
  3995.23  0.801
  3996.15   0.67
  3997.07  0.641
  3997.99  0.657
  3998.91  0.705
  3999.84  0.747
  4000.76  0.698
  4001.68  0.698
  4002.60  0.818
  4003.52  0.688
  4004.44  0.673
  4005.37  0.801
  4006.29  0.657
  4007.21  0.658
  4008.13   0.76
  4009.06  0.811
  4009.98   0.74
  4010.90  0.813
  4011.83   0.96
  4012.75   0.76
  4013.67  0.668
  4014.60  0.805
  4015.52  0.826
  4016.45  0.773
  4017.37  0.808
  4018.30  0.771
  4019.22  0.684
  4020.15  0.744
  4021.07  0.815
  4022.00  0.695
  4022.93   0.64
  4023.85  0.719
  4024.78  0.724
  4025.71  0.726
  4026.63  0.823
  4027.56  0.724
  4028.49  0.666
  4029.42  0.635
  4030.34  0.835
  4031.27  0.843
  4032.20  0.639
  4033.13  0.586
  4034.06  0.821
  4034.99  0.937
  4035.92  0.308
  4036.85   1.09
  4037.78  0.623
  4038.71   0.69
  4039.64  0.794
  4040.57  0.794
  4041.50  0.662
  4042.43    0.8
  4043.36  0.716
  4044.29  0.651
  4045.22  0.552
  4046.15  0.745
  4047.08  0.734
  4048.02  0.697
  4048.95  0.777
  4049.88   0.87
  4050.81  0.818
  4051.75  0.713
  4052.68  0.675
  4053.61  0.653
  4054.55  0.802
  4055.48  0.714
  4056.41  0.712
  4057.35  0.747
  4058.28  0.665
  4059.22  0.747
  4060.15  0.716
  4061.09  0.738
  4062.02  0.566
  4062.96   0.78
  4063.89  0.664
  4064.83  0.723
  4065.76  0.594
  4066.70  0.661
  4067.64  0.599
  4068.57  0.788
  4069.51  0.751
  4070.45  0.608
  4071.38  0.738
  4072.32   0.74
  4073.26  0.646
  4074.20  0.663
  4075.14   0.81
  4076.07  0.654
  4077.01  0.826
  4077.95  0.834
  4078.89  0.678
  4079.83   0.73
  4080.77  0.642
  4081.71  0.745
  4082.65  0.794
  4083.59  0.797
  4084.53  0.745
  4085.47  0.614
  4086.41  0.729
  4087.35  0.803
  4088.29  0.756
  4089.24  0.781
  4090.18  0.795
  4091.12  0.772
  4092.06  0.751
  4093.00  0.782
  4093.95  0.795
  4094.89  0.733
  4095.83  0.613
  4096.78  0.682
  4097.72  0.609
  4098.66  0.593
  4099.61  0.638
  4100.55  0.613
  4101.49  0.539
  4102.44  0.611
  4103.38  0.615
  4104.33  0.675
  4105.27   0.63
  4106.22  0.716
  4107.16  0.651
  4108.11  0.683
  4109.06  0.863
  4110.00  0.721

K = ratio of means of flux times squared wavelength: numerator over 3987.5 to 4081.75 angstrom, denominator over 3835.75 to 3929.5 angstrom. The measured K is 1.78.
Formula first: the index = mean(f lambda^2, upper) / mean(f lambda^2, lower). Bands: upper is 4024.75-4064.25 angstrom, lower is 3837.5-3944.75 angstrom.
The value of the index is 1.9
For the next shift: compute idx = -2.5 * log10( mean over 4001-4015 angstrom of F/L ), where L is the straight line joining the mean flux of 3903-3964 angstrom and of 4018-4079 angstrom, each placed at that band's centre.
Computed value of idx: -0.196 mag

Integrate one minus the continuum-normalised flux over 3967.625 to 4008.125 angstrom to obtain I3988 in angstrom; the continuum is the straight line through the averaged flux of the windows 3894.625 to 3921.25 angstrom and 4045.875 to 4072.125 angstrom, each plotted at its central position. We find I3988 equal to 3.5 angstrom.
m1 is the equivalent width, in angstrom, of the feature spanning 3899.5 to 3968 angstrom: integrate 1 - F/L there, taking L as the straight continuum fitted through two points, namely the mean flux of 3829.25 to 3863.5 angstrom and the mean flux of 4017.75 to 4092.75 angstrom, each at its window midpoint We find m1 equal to 7.4 angstrom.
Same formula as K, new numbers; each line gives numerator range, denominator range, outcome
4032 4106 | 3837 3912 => 1.83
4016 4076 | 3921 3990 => 1.72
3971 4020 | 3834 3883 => 1.80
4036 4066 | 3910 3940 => 1.82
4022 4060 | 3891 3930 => 1.59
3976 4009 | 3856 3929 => 1.50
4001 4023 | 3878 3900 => 1.84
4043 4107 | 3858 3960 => 1.71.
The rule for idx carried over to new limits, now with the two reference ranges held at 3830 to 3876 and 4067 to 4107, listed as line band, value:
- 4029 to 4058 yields -0.14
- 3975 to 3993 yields -0.06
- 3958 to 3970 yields 0.45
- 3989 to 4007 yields -0.19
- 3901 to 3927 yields -0.12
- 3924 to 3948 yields 0.31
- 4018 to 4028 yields -0.19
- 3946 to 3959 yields -0.06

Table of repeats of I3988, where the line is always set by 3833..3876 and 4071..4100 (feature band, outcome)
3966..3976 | 5.03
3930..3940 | 4.38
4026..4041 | -2.11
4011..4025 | -3.11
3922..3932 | 1.83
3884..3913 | -2.01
